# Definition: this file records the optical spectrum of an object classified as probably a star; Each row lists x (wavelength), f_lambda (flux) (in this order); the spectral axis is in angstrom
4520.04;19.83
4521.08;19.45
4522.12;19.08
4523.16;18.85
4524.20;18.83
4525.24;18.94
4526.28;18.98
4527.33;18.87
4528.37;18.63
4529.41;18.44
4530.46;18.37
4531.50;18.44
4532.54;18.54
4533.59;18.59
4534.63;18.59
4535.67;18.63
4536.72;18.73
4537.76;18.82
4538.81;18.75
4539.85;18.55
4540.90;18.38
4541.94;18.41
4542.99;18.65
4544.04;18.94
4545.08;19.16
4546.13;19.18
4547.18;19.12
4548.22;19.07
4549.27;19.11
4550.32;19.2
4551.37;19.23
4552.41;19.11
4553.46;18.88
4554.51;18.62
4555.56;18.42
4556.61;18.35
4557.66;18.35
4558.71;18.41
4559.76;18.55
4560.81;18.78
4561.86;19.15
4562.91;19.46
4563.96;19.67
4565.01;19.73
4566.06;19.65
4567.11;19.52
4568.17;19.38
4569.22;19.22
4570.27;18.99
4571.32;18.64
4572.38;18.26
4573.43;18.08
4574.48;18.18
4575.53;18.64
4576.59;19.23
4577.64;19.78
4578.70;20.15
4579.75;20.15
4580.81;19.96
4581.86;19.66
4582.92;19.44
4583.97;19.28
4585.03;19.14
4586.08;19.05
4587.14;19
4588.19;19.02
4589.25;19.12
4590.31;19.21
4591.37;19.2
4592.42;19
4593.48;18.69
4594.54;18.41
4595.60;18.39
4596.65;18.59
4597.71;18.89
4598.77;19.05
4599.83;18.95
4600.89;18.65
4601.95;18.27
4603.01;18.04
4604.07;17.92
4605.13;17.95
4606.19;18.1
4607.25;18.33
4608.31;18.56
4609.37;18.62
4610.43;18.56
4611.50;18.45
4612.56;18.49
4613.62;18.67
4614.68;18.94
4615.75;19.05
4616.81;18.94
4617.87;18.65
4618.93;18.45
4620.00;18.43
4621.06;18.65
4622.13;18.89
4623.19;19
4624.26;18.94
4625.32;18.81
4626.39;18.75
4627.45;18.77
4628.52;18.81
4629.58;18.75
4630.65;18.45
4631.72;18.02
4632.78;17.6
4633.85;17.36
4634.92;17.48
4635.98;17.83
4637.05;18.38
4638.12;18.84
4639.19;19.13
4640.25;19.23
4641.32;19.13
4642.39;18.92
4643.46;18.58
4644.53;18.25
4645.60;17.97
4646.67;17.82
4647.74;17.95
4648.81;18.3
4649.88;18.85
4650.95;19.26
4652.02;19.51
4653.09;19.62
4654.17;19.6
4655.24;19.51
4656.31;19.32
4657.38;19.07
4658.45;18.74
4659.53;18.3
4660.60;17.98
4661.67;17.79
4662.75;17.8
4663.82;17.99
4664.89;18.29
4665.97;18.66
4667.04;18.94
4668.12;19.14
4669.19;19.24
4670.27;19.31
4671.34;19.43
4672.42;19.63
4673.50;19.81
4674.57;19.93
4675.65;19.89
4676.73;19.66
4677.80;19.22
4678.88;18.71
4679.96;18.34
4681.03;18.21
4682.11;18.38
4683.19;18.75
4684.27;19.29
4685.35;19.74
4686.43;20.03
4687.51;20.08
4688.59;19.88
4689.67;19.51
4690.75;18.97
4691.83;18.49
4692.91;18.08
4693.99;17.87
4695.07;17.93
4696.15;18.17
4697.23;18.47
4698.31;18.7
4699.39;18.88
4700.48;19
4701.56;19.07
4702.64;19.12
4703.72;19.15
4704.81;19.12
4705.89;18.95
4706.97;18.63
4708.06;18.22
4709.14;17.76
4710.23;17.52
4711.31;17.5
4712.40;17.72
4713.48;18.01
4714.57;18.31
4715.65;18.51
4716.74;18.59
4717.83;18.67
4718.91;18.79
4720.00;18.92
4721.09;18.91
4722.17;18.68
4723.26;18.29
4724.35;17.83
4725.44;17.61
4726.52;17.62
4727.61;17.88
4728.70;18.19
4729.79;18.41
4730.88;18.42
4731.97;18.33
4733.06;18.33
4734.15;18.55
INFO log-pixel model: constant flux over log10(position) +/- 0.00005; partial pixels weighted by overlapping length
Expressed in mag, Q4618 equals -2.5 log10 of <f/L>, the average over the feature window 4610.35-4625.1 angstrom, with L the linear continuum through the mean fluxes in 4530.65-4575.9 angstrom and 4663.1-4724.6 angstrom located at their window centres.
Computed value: 0.01 mag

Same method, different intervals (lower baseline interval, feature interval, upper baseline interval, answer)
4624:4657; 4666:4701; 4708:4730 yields -0.04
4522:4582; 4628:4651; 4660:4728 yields 0.02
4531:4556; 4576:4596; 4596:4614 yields -0.04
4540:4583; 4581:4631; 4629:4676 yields 0.01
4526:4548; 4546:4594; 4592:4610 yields -0.03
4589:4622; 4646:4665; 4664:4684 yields 0.02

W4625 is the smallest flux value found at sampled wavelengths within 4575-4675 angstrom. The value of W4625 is 17.36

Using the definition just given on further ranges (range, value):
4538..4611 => 17.92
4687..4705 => 17.87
